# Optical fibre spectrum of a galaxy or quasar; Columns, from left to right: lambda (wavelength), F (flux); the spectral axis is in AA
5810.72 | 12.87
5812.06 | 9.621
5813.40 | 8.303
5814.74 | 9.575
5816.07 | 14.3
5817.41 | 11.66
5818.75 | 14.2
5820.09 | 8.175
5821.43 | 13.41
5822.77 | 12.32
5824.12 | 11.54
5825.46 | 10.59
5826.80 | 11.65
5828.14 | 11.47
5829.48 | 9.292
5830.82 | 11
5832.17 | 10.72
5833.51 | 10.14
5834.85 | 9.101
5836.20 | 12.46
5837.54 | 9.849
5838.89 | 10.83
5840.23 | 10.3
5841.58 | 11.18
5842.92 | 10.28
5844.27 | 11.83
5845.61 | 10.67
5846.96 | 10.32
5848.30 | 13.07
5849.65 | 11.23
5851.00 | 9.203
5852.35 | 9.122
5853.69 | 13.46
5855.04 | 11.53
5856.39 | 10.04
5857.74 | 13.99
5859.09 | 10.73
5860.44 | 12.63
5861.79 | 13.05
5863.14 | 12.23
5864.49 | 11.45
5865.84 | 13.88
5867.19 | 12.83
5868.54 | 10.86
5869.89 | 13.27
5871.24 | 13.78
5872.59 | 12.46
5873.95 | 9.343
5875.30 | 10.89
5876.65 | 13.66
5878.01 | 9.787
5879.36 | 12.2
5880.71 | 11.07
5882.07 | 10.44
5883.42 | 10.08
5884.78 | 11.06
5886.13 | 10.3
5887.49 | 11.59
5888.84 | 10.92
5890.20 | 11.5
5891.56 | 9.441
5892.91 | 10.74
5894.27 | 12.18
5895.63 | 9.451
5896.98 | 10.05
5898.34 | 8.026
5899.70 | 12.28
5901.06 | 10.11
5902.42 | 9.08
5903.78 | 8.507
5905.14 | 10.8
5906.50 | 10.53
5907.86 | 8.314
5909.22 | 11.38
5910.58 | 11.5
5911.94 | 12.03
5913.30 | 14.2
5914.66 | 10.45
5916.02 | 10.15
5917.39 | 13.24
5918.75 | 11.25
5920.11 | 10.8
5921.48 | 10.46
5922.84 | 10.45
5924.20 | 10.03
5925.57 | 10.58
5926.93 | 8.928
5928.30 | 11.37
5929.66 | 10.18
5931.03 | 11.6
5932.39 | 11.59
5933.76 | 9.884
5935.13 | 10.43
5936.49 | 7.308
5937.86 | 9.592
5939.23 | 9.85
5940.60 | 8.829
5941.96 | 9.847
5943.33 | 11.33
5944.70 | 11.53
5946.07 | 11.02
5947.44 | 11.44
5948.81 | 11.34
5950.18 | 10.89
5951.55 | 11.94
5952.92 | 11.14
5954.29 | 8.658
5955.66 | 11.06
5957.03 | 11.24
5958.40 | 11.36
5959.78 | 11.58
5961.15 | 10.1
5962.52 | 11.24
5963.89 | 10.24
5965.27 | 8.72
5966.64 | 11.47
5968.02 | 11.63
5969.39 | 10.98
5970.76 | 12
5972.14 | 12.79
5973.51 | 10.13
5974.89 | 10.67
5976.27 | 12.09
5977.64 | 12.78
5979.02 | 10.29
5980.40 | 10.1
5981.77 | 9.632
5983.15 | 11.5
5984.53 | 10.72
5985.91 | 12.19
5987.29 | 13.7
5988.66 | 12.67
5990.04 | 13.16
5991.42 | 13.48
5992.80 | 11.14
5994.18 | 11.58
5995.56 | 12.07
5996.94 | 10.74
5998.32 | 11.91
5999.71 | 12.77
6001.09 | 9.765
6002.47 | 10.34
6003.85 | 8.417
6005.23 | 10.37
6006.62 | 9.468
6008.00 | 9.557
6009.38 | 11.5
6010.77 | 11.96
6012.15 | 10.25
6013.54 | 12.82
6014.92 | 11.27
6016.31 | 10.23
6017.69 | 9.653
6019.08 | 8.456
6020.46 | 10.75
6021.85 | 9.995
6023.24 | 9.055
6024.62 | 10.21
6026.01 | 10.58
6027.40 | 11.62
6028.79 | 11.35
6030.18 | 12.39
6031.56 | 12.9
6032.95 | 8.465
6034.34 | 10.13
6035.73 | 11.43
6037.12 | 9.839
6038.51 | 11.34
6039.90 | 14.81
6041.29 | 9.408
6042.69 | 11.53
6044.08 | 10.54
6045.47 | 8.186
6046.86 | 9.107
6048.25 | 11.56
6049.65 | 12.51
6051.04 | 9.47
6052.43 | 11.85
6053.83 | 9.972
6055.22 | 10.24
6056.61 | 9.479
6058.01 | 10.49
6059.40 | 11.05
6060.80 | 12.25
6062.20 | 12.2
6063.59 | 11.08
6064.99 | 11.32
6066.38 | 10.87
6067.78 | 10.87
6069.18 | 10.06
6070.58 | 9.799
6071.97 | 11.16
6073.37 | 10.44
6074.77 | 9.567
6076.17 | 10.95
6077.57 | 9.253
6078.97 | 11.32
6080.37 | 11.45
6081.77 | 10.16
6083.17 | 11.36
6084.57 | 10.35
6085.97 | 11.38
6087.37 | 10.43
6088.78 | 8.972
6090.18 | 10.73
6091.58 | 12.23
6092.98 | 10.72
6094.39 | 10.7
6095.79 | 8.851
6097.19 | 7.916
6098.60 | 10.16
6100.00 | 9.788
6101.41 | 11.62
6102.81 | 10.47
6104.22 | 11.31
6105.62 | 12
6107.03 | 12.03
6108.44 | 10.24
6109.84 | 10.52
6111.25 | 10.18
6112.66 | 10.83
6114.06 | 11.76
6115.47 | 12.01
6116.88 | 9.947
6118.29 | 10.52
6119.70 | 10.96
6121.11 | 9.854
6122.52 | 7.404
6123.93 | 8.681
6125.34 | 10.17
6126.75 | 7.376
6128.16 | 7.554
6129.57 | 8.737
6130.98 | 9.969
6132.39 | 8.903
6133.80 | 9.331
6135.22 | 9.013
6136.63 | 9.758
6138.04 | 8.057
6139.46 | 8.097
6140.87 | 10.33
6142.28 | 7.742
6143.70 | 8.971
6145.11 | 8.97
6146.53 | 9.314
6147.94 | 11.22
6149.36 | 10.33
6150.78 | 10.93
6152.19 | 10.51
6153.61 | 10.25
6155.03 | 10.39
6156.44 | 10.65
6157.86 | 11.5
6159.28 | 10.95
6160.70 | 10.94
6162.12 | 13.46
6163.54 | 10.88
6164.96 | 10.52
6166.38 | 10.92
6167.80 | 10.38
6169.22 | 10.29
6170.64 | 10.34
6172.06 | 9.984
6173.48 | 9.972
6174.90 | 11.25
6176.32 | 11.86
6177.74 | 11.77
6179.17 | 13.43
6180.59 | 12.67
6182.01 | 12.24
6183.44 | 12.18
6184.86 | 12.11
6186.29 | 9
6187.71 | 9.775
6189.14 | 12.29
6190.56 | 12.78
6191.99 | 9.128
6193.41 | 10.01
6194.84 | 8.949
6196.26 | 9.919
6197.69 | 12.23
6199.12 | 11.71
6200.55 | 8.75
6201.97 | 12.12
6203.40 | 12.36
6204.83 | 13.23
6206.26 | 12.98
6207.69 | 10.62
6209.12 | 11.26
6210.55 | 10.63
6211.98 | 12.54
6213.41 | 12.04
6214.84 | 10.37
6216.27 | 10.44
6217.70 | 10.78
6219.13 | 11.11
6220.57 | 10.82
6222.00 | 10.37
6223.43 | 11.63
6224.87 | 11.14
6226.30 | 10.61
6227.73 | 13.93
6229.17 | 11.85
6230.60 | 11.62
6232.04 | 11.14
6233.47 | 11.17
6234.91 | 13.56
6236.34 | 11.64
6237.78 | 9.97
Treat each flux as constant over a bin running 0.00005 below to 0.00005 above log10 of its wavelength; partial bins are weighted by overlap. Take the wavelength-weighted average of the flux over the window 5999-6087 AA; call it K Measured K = 10.7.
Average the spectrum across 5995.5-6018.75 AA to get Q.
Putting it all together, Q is 10.7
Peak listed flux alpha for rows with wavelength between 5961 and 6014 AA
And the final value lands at 13.7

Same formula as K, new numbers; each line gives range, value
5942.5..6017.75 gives 11.1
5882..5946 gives 10.5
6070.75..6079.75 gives 10.4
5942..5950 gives 11.2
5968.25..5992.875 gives 11.7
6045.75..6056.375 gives 10.5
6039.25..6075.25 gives 10.8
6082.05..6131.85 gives 10.2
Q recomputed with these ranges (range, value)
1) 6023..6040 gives 11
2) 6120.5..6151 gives 9.09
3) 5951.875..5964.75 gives 10.7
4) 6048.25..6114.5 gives 10.7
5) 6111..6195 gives 10.3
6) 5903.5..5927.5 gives 10.8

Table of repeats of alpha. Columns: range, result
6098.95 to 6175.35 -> 13.46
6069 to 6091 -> 11.45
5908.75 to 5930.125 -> 14.2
